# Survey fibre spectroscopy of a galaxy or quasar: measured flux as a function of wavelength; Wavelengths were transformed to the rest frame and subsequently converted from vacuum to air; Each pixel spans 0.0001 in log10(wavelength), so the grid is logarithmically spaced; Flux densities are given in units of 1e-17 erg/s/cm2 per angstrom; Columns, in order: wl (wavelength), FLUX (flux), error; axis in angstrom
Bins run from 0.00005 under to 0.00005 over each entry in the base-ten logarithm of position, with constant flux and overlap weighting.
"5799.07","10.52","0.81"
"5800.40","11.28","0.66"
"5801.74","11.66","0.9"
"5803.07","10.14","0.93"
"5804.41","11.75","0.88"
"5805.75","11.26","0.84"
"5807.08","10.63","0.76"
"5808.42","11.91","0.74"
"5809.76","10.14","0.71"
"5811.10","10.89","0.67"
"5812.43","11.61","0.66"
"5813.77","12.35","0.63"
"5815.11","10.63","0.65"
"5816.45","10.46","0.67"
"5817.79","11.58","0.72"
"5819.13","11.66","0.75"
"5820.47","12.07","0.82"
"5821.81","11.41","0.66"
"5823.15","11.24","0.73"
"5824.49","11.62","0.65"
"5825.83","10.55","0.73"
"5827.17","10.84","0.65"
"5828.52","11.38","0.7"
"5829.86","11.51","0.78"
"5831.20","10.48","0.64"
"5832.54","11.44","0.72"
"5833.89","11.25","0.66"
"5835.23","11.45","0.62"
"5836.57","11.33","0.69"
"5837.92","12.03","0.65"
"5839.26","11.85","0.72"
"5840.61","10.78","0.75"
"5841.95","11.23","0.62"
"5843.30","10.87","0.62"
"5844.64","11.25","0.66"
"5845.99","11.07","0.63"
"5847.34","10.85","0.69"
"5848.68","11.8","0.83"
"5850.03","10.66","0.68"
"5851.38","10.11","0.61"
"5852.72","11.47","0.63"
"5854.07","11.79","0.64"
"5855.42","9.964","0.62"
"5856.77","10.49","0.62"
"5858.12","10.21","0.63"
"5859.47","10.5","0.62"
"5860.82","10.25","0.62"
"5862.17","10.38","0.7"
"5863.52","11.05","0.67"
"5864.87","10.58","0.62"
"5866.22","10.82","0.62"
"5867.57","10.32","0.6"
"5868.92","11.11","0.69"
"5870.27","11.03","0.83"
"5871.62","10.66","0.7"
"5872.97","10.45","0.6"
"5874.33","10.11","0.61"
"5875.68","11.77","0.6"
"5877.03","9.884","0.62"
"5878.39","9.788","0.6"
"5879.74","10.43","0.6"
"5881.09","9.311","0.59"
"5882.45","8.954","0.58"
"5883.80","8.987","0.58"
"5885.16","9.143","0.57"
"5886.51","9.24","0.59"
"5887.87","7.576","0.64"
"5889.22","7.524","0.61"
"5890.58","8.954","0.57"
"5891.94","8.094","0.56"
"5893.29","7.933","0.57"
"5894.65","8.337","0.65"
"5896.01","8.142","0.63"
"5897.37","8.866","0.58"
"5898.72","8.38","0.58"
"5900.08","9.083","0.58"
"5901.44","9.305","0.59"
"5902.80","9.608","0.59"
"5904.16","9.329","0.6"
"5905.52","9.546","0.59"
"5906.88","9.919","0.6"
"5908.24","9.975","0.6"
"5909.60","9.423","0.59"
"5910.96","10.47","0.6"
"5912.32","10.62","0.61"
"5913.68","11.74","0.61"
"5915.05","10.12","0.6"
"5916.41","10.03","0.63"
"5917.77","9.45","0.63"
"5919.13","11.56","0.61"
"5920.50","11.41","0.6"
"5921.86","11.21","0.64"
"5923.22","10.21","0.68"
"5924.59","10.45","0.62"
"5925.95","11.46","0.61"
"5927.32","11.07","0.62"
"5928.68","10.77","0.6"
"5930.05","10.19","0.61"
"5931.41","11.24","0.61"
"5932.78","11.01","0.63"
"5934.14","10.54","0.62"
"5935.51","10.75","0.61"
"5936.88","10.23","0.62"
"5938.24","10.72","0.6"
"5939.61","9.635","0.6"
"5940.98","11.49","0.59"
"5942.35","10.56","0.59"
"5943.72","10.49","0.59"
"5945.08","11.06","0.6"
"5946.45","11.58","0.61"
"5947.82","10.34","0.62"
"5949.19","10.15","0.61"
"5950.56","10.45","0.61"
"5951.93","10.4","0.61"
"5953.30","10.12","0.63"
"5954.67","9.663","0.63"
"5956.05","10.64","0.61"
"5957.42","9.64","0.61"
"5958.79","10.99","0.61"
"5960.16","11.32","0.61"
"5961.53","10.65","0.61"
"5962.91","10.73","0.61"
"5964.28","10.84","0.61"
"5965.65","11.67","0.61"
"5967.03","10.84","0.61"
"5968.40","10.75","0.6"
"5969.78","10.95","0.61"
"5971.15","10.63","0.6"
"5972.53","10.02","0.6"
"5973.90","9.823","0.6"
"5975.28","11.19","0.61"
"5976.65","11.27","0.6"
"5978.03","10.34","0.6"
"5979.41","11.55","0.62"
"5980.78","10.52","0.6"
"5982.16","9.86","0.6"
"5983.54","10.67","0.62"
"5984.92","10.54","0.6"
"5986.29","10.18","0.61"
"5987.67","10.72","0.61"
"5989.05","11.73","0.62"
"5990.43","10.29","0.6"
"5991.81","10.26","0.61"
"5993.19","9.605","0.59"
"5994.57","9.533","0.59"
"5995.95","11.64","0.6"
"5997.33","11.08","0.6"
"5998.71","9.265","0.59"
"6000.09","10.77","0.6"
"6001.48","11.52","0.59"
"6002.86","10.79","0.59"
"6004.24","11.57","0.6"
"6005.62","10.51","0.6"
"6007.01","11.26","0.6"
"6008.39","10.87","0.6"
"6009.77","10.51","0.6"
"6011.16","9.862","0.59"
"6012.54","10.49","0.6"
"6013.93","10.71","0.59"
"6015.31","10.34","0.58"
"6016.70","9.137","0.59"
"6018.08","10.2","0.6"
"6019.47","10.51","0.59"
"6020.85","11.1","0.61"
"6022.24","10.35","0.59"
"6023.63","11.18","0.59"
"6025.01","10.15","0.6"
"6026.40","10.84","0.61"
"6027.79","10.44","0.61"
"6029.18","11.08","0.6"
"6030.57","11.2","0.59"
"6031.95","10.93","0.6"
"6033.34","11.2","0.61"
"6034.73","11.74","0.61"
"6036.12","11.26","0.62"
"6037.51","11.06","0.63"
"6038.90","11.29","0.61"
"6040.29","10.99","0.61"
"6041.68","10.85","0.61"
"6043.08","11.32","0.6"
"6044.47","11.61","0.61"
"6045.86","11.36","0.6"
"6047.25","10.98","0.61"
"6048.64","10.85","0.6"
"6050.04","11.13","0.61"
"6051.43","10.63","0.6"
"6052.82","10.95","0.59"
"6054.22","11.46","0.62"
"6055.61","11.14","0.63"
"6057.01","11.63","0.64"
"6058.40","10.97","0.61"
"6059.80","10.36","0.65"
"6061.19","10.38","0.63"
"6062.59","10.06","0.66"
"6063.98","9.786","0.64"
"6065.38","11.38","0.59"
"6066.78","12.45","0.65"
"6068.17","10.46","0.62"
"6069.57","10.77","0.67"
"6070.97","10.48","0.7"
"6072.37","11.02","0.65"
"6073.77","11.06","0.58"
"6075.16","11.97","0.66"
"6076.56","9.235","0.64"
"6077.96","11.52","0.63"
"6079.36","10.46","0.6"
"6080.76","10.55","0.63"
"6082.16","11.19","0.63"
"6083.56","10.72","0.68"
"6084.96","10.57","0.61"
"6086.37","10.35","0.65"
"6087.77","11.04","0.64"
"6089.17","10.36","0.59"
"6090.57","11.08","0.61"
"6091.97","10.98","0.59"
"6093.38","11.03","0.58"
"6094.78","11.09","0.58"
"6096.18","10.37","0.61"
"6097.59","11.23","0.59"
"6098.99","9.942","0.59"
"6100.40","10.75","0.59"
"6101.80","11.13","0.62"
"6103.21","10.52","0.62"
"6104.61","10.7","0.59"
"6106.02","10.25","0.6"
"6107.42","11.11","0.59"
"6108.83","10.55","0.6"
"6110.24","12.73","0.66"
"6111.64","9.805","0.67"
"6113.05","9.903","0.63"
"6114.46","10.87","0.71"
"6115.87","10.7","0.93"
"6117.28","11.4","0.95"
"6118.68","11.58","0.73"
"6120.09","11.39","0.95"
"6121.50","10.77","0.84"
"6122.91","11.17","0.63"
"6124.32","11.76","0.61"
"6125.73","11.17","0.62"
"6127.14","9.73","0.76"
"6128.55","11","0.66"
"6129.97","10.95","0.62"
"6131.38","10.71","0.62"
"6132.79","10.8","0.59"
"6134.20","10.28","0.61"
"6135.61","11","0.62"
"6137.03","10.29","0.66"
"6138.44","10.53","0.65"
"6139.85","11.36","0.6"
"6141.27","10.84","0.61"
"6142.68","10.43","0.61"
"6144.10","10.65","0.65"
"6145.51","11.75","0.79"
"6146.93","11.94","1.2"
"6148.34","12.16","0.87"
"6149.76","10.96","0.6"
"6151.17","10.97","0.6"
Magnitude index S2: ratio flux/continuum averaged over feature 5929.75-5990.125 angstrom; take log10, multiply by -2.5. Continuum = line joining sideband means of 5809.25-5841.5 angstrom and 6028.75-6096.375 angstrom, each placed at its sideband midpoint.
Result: 0.04 mag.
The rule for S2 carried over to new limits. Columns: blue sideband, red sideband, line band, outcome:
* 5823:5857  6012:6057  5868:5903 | 0.186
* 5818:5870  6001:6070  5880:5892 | 0.252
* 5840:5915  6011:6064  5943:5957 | -0.010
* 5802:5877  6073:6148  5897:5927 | 0.089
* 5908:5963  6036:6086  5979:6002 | 0.020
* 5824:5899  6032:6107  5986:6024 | 0.015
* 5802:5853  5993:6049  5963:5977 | 0.011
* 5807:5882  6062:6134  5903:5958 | 0.043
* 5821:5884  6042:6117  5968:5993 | 0.023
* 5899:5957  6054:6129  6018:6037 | -0.022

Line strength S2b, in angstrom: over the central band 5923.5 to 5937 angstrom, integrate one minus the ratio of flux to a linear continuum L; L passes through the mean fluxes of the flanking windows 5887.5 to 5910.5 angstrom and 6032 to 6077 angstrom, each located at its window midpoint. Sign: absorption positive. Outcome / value -2.2 angstrom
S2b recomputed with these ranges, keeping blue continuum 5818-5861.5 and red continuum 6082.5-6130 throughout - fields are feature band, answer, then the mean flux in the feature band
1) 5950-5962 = 0.62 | 10.4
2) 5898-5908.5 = 1.60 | 9.37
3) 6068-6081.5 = 0.14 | 10.8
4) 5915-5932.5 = 0.46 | 10.7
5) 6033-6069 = -0.49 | 11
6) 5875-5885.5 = 1.20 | 9.8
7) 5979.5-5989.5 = 0.30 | 10.6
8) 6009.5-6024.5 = 0.74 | 10.4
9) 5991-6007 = 0.48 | 10.6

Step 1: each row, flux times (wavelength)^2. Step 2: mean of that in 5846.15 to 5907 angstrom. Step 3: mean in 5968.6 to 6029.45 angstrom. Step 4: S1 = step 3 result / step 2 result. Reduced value 1.12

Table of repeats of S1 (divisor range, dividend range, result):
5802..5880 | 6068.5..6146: 1.08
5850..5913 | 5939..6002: 1.12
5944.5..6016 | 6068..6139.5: 1.06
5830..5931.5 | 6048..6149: 1.14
